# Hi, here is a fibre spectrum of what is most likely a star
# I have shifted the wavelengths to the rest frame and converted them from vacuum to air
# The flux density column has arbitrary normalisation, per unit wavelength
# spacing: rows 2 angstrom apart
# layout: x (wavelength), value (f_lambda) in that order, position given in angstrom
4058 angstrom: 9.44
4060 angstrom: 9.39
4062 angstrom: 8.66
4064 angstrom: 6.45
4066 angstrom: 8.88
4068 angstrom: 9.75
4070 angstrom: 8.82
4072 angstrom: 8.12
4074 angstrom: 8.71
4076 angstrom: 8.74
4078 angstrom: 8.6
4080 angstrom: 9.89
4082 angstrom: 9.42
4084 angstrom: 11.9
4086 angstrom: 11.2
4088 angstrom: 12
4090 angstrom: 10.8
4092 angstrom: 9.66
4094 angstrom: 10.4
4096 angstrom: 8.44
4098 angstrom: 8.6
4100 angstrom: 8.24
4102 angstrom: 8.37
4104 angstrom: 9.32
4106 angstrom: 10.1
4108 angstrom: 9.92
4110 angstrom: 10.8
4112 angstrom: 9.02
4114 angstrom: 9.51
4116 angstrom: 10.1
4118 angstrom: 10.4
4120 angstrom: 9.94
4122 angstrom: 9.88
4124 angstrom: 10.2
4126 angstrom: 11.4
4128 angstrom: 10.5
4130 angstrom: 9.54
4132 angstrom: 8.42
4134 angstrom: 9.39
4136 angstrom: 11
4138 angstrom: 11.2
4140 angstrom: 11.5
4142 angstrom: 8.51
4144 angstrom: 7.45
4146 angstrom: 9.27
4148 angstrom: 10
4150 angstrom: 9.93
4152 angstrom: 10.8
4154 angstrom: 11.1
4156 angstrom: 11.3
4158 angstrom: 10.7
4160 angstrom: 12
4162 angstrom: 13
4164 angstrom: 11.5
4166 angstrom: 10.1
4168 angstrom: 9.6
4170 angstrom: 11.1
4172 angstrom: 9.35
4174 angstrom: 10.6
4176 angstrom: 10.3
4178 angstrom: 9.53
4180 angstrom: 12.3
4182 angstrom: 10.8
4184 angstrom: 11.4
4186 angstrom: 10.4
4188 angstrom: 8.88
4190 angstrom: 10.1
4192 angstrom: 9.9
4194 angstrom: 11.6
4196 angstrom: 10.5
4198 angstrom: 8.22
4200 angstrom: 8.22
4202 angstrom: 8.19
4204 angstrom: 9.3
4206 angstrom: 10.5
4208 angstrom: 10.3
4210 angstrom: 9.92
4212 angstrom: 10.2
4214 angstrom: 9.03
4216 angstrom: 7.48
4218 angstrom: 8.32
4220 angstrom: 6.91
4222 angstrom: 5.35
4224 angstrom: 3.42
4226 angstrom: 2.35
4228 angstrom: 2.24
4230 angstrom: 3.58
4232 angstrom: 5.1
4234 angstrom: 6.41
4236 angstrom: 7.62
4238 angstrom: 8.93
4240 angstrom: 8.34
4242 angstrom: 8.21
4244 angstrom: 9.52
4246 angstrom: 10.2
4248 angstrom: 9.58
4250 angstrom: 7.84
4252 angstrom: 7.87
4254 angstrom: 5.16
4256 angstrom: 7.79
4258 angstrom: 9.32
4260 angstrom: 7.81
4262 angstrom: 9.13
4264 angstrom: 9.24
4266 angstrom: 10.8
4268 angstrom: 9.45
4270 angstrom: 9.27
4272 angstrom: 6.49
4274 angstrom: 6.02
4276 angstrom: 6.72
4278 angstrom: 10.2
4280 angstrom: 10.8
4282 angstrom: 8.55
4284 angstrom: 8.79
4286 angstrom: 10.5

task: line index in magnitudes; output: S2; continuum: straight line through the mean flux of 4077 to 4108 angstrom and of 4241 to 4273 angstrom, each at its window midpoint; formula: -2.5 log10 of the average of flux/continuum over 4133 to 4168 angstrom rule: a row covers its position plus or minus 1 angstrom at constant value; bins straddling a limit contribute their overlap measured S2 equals -0.12 mag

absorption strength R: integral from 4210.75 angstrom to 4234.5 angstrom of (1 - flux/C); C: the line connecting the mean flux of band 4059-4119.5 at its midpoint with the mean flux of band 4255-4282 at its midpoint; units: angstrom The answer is 8.0 angstrom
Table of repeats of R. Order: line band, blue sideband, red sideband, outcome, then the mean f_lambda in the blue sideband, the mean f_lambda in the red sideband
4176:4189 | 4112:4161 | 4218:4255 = -3.0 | 10.1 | 6.64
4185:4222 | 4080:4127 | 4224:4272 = -4.1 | 9.98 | 7.53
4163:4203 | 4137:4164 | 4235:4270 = -0.7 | 10.6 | 8.65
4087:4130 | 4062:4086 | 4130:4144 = -1.8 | 9.1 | 9.79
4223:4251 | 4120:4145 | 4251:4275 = 6.0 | 9.92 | 8.2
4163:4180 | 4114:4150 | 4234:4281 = -1.6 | 9.91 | 8.49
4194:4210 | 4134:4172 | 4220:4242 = -4.6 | 10.5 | 5.54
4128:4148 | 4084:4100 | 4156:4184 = 1.7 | 10.1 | 10.9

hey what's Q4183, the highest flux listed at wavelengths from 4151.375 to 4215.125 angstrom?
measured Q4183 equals 13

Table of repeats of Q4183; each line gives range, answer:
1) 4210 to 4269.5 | 10.8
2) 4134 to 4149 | 11.5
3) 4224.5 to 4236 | 7.62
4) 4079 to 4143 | 12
